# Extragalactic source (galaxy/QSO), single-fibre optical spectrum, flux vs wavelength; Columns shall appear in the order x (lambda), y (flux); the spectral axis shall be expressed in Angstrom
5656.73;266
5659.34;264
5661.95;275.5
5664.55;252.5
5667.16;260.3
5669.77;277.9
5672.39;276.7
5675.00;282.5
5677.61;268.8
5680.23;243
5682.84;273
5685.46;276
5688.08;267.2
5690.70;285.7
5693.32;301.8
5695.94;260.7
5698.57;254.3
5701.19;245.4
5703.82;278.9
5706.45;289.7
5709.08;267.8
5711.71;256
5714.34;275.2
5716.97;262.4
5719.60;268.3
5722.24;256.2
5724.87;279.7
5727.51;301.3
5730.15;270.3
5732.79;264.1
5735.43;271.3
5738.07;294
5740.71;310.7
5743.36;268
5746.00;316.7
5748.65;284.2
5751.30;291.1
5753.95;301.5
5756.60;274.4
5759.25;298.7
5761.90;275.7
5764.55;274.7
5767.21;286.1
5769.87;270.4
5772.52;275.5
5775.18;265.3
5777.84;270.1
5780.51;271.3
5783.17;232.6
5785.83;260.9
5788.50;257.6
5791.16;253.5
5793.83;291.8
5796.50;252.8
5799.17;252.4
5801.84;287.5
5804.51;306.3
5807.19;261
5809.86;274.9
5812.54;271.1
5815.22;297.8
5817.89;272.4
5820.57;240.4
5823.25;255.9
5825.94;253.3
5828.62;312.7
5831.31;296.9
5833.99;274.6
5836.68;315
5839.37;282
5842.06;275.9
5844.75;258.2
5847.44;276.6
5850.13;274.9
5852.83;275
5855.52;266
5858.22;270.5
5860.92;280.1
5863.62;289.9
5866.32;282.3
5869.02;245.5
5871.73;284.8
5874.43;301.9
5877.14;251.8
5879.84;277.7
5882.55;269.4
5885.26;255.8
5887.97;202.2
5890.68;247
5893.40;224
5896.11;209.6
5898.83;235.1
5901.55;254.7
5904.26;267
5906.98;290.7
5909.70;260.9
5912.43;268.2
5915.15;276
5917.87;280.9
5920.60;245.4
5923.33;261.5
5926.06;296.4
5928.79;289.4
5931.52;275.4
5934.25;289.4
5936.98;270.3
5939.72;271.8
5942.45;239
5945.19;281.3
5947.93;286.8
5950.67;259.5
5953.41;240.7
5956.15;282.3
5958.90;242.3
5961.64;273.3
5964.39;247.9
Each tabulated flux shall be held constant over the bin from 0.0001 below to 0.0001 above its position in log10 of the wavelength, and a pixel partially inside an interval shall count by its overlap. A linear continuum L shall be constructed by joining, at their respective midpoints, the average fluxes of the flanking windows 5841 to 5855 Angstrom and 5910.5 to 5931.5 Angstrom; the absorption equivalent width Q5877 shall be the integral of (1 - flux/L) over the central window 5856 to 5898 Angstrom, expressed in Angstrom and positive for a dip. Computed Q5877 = 2.0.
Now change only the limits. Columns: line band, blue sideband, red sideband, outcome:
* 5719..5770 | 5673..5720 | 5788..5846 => -2.13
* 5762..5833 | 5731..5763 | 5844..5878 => 2.63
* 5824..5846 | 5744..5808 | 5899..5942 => -0.73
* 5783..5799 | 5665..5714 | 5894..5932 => 0.46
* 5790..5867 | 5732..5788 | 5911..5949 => 0.19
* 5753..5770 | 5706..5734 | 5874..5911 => -1.07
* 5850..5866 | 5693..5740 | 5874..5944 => -0.74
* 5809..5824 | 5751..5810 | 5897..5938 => 0.17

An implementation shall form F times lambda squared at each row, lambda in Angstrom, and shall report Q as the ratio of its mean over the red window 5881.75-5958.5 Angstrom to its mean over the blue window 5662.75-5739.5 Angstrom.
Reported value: 1.04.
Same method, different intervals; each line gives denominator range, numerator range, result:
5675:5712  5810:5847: 1.08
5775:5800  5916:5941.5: 1.11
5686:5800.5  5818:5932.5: 1.02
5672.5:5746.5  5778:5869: 1.04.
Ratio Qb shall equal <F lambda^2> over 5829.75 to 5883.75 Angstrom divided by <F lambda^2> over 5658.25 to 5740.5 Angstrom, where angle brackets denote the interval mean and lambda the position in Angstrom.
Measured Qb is 1.08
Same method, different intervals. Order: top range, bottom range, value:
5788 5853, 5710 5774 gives 1.01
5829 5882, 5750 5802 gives 1.05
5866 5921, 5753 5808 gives 0.99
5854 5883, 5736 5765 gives 0.99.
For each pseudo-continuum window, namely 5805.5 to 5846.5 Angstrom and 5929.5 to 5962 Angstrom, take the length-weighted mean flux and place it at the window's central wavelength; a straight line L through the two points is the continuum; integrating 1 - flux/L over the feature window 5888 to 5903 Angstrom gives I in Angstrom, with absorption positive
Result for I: 2.2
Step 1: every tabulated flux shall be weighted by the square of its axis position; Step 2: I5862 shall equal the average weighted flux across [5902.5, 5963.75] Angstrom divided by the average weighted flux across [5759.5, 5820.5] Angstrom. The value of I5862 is 1.0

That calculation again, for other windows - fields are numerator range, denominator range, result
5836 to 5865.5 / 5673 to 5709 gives 1.08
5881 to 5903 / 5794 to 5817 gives 0.89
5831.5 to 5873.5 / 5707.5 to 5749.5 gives 1.04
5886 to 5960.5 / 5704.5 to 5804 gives 1.00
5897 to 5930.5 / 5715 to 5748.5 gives 1.02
